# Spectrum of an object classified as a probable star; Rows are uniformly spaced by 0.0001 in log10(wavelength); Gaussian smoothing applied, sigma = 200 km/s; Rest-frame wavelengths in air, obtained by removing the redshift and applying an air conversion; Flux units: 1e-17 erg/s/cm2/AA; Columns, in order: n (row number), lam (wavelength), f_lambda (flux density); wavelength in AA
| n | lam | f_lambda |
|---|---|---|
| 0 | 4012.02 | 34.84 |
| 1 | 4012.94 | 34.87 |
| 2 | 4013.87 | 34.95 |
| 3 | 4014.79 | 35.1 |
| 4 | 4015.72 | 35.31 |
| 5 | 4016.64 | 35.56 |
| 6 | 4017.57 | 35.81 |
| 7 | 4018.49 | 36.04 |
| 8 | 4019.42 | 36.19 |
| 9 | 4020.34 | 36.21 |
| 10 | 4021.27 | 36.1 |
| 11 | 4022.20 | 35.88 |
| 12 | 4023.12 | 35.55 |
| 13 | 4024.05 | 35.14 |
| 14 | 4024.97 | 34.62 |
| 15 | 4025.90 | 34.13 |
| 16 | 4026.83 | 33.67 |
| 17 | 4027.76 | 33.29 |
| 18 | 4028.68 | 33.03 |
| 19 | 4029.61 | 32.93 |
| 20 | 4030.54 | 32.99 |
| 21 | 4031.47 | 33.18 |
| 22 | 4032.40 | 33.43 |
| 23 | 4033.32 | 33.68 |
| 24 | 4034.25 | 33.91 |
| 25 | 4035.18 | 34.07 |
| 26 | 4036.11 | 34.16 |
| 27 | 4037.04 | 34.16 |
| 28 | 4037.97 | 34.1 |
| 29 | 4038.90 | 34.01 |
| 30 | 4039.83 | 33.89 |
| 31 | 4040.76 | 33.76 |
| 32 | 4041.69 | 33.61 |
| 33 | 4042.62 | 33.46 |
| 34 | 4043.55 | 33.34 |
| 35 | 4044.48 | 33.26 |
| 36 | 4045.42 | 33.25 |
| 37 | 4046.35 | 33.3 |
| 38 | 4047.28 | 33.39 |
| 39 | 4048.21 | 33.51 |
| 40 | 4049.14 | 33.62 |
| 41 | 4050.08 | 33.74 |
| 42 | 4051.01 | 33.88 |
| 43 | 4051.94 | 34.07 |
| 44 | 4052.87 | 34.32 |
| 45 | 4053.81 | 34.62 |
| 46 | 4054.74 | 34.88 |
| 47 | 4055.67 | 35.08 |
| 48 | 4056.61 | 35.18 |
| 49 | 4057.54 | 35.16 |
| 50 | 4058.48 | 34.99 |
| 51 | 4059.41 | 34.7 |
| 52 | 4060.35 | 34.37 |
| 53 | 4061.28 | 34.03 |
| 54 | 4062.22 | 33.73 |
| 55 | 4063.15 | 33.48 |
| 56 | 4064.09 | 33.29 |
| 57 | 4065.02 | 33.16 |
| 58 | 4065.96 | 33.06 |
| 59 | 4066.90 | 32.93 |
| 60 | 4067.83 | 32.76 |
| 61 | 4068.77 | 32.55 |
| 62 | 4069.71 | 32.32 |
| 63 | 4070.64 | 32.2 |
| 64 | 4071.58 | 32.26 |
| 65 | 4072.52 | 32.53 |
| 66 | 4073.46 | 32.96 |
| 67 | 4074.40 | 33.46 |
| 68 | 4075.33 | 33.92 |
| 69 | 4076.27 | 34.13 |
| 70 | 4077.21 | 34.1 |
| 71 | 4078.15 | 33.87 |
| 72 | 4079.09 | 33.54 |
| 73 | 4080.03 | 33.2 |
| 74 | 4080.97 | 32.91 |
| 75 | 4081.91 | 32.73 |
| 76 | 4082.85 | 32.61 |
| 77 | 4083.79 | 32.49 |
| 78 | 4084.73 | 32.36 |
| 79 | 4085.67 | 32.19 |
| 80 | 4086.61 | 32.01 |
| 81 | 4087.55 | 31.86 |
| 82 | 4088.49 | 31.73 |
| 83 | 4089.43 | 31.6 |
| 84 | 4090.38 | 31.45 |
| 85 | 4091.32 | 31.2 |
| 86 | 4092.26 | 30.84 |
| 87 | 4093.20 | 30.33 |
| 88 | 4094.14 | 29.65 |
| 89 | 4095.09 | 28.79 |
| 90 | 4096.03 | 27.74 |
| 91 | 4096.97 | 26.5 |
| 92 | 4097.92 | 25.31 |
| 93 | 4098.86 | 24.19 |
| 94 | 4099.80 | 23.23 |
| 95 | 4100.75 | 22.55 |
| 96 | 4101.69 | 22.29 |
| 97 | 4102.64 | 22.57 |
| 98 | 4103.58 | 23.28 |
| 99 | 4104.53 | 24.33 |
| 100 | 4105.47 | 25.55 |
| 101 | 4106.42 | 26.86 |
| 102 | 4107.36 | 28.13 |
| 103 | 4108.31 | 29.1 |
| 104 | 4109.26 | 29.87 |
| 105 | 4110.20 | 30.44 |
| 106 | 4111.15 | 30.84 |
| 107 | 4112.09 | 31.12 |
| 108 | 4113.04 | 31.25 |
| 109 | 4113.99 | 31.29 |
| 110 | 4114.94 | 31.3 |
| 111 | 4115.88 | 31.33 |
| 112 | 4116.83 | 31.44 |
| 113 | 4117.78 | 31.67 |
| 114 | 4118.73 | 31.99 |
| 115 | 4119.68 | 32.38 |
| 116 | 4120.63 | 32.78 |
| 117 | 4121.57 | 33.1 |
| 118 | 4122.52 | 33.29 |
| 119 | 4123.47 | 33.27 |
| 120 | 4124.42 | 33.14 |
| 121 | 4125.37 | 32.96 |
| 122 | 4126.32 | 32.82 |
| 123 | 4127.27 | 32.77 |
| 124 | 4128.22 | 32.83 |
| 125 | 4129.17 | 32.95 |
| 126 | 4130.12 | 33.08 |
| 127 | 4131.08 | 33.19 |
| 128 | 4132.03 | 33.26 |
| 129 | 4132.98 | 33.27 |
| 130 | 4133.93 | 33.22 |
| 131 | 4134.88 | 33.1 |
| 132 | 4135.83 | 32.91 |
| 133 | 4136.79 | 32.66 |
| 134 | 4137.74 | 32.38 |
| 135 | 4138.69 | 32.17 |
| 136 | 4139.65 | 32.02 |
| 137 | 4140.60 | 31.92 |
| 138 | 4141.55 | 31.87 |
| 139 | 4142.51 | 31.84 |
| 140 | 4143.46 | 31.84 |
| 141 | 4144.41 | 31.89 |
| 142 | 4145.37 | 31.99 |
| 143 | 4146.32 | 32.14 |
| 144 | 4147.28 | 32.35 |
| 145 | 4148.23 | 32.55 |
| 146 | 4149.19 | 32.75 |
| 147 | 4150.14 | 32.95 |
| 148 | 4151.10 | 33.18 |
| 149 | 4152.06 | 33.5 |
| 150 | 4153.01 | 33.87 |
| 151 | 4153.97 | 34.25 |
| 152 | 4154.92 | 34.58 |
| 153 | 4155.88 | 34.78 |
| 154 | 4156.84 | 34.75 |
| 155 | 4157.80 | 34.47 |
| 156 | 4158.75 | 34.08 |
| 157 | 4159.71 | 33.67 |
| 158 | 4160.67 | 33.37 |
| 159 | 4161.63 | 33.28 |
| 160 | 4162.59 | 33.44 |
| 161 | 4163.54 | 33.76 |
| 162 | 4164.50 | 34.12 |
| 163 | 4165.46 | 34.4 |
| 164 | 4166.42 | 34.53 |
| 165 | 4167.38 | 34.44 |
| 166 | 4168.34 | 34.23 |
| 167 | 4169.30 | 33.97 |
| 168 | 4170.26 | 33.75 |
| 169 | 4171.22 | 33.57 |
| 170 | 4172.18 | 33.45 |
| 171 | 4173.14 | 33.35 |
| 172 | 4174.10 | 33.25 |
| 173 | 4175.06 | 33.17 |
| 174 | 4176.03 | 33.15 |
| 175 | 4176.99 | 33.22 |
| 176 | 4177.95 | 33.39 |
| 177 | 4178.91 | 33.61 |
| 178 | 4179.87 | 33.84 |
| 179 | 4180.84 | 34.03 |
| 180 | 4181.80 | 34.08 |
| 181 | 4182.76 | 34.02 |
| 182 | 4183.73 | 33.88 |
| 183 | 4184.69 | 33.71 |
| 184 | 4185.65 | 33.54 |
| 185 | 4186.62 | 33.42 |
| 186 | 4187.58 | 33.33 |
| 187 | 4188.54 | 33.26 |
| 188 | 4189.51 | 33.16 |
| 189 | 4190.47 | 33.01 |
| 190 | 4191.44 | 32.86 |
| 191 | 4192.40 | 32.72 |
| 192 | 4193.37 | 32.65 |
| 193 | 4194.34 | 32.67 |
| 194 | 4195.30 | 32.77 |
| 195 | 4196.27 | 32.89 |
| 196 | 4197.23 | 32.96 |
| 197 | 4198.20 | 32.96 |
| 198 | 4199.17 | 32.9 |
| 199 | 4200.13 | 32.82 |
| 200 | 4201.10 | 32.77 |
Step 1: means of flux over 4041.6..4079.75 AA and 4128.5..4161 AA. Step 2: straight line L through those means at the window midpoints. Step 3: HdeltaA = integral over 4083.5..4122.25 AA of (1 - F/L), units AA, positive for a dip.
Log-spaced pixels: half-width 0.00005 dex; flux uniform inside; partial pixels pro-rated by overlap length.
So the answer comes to 4.7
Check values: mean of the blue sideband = 33.7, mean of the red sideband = 33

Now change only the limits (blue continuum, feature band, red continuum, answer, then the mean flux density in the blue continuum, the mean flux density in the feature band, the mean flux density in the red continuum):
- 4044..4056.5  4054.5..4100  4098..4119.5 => -1.36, 33.9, 32.1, 28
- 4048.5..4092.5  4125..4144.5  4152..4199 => 0.49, 33.2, 32.6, 33.6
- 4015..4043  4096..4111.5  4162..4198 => 3.65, 34.4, 26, 33.5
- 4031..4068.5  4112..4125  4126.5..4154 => 0.33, 33.9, 32.1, 32.7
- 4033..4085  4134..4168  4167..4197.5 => 0.27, 33.6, 33.2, 33.4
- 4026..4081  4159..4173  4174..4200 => -0.22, 33.6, 33.8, 33.3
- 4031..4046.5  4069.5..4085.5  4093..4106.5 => -2.60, 33.7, 33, 25.4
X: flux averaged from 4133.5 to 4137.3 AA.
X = 33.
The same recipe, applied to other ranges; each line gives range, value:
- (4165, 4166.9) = 34.4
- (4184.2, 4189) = 33.5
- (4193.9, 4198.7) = 32.9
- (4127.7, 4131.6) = 33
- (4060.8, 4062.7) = 34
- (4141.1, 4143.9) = 31.8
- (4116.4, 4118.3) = 31.5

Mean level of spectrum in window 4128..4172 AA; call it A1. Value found 33.2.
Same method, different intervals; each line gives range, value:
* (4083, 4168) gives 31.4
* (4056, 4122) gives 31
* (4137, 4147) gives 32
